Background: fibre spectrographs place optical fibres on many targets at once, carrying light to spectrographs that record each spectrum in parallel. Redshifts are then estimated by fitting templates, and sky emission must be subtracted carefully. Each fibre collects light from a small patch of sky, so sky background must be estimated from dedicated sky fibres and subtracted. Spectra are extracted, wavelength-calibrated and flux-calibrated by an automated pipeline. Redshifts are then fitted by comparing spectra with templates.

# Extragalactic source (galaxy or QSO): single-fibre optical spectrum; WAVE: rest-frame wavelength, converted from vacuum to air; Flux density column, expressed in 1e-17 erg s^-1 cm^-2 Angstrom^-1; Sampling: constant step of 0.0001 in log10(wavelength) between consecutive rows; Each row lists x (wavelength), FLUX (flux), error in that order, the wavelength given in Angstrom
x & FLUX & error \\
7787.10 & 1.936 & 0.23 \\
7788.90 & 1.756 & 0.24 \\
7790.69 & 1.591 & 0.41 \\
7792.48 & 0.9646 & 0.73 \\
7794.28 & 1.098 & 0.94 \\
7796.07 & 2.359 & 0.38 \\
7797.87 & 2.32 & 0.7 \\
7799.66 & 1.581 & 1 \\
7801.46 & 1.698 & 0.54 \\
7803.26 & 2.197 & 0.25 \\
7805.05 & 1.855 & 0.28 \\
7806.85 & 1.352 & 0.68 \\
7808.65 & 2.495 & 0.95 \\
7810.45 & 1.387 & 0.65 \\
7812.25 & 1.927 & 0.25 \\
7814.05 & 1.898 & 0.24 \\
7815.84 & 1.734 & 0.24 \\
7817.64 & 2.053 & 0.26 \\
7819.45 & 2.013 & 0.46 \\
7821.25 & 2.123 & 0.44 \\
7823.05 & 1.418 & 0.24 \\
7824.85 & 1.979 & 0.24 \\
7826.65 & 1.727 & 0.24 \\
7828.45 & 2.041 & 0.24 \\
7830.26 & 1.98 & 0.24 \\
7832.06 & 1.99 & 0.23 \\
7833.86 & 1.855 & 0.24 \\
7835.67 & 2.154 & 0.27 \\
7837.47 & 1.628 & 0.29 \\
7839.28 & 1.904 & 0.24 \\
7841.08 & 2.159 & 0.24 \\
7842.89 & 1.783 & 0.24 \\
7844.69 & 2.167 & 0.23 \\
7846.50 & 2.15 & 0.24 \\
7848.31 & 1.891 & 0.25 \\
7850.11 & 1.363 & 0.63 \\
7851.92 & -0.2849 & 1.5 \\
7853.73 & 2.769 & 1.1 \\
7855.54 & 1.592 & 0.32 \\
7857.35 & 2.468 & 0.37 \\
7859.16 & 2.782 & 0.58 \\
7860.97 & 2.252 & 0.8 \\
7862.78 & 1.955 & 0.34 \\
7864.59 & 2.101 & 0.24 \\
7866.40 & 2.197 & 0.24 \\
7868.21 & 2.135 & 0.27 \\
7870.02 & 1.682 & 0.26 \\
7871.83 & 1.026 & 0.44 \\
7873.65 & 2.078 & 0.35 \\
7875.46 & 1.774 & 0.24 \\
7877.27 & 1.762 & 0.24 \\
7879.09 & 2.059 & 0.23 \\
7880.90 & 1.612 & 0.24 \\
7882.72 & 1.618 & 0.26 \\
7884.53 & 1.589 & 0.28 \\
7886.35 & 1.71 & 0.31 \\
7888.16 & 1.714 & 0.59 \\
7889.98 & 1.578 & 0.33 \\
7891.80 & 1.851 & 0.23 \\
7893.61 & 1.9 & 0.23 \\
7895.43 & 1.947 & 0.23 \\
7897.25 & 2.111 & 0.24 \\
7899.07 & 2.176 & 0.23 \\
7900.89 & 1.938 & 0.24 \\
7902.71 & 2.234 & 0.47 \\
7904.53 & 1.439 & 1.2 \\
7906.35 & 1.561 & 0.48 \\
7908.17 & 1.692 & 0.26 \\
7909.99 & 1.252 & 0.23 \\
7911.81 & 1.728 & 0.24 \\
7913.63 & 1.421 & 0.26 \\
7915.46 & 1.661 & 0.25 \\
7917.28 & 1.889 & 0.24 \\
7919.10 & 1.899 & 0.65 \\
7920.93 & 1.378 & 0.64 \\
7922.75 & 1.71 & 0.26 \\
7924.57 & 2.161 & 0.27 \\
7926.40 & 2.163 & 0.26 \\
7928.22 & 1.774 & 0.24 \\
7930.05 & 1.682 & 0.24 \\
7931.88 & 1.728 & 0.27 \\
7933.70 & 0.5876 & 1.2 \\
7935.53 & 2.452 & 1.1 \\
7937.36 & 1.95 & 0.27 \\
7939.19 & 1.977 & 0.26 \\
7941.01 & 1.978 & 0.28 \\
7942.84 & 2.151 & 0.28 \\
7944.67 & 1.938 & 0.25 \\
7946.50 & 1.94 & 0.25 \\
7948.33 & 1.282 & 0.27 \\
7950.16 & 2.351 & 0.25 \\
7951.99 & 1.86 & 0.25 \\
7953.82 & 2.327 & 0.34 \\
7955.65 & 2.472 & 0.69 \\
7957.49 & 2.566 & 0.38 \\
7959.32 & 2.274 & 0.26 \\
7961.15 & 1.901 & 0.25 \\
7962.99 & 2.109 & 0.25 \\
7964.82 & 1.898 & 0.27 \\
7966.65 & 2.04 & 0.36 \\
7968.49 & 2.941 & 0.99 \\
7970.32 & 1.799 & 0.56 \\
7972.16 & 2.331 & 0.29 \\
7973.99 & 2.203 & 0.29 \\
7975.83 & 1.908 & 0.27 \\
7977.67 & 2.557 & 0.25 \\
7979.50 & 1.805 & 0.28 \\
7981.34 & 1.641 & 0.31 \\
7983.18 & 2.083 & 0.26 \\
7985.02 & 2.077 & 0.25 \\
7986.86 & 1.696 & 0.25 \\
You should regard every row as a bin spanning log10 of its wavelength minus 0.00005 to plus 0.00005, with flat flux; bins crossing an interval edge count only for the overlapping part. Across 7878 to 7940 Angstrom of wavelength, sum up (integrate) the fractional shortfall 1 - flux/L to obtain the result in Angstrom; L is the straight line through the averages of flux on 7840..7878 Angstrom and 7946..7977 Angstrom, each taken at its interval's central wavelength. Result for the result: 7.5 Angstrom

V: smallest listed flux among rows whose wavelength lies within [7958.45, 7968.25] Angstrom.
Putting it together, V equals 1.898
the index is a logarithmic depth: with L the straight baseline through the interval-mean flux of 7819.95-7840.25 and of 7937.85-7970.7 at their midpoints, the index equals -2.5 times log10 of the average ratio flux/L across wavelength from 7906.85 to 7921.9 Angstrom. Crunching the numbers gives 0.25 mag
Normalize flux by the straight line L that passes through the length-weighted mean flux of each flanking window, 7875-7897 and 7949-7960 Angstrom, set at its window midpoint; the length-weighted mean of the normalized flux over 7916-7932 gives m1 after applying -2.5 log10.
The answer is 0.131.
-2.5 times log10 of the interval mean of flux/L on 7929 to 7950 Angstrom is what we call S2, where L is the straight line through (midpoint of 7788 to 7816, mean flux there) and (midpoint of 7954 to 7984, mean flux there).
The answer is 0.16 mag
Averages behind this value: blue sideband 1.76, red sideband 2.16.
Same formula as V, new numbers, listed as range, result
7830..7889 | -0.2849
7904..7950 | 0.5876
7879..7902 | 1.578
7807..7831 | 1.387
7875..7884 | 1.612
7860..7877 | 1.026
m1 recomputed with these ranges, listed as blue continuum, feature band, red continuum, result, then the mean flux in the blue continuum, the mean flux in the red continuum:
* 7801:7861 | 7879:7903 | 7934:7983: 0.08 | 1.89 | 2.08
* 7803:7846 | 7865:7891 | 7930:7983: 0.12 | 1.91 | 2.03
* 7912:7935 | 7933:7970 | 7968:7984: -0.07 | 1.69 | 2.12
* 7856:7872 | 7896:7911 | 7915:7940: 0.06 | 2.1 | 1.79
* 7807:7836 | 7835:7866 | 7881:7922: -0.05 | 1.9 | 1.74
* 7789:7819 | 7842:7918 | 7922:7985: 0.05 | 1.78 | 2.02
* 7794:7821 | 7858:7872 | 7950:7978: -0.04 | 1.89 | 2.21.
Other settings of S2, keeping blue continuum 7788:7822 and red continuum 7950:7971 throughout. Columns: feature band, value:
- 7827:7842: -0.04 mag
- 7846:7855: 0.23 mag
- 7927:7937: 0.26 mag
